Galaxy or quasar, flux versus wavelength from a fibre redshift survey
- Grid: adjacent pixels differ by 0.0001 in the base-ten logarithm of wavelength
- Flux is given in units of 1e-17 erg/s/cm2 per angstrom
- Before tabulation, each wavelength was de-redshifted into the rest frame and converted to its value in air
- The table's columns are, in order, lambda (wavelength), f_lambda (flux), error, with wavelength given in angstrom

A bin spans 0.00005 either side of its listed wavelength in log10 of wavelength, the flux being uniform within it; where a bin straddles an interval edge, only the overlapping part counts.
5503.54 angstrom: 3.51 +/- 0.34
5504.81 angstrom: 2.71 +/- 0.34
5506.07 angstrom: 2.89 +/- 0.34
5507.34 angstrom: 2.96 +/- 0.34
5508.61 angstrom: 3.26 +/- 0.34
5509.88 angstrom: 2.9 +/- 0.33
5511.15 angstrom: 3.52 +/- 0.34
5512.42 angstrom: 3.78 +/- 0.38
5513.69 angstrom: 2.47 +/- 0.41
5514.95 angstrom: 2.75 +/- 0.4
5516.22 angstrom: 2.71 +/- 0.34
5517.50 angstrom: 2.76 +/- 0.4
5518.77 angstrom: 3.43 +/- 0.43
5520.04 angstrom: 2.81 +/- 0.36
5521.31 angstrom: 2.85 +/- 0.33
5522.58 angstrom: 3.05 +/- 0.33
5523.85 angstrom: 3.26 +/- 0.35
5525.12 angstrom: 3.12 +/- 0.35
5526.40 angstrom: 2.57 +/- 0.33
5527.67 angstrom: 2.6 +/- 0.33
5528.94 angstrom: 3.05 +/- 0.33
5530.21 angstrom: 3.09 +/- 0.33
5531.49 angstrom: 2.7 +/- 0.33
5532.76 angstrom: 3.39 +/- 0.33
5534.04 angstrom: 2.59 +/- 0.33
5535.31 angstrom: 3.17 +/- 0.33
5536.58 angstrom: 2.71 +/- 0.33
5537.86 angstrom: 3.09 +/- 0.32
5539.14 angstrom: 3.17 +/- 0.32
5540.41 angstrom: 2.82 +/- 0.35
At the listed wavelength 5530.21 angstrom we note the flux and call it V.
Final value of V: 3.09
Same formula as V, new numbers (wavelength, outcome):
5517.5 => 2.76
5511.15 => 3.52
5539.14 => 3.17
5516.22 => 2.71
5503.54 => 3.51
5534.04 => 2.59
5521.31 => 2.85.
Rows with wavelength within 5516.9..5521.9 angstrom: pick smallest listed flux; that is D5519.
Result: 2.76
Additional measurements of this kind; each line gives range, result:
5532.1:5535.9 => 2.59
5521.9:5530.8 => 2.57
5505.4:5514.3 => 2.47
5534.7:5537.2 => 2.71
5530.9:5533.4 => 2.7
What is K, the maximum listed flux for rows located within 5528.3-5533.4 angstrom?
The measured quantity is 3.39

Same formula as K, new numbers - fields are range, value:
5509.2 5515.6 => 3.78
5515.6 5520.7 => 3.43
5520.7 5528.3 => 3.26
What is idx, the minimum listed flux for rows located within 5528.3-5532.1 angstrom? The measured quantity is 2.7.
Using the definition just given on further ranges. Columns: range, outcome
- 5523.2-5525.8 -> 3.12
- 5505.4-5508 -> 2.89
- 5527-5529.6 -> 2.6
